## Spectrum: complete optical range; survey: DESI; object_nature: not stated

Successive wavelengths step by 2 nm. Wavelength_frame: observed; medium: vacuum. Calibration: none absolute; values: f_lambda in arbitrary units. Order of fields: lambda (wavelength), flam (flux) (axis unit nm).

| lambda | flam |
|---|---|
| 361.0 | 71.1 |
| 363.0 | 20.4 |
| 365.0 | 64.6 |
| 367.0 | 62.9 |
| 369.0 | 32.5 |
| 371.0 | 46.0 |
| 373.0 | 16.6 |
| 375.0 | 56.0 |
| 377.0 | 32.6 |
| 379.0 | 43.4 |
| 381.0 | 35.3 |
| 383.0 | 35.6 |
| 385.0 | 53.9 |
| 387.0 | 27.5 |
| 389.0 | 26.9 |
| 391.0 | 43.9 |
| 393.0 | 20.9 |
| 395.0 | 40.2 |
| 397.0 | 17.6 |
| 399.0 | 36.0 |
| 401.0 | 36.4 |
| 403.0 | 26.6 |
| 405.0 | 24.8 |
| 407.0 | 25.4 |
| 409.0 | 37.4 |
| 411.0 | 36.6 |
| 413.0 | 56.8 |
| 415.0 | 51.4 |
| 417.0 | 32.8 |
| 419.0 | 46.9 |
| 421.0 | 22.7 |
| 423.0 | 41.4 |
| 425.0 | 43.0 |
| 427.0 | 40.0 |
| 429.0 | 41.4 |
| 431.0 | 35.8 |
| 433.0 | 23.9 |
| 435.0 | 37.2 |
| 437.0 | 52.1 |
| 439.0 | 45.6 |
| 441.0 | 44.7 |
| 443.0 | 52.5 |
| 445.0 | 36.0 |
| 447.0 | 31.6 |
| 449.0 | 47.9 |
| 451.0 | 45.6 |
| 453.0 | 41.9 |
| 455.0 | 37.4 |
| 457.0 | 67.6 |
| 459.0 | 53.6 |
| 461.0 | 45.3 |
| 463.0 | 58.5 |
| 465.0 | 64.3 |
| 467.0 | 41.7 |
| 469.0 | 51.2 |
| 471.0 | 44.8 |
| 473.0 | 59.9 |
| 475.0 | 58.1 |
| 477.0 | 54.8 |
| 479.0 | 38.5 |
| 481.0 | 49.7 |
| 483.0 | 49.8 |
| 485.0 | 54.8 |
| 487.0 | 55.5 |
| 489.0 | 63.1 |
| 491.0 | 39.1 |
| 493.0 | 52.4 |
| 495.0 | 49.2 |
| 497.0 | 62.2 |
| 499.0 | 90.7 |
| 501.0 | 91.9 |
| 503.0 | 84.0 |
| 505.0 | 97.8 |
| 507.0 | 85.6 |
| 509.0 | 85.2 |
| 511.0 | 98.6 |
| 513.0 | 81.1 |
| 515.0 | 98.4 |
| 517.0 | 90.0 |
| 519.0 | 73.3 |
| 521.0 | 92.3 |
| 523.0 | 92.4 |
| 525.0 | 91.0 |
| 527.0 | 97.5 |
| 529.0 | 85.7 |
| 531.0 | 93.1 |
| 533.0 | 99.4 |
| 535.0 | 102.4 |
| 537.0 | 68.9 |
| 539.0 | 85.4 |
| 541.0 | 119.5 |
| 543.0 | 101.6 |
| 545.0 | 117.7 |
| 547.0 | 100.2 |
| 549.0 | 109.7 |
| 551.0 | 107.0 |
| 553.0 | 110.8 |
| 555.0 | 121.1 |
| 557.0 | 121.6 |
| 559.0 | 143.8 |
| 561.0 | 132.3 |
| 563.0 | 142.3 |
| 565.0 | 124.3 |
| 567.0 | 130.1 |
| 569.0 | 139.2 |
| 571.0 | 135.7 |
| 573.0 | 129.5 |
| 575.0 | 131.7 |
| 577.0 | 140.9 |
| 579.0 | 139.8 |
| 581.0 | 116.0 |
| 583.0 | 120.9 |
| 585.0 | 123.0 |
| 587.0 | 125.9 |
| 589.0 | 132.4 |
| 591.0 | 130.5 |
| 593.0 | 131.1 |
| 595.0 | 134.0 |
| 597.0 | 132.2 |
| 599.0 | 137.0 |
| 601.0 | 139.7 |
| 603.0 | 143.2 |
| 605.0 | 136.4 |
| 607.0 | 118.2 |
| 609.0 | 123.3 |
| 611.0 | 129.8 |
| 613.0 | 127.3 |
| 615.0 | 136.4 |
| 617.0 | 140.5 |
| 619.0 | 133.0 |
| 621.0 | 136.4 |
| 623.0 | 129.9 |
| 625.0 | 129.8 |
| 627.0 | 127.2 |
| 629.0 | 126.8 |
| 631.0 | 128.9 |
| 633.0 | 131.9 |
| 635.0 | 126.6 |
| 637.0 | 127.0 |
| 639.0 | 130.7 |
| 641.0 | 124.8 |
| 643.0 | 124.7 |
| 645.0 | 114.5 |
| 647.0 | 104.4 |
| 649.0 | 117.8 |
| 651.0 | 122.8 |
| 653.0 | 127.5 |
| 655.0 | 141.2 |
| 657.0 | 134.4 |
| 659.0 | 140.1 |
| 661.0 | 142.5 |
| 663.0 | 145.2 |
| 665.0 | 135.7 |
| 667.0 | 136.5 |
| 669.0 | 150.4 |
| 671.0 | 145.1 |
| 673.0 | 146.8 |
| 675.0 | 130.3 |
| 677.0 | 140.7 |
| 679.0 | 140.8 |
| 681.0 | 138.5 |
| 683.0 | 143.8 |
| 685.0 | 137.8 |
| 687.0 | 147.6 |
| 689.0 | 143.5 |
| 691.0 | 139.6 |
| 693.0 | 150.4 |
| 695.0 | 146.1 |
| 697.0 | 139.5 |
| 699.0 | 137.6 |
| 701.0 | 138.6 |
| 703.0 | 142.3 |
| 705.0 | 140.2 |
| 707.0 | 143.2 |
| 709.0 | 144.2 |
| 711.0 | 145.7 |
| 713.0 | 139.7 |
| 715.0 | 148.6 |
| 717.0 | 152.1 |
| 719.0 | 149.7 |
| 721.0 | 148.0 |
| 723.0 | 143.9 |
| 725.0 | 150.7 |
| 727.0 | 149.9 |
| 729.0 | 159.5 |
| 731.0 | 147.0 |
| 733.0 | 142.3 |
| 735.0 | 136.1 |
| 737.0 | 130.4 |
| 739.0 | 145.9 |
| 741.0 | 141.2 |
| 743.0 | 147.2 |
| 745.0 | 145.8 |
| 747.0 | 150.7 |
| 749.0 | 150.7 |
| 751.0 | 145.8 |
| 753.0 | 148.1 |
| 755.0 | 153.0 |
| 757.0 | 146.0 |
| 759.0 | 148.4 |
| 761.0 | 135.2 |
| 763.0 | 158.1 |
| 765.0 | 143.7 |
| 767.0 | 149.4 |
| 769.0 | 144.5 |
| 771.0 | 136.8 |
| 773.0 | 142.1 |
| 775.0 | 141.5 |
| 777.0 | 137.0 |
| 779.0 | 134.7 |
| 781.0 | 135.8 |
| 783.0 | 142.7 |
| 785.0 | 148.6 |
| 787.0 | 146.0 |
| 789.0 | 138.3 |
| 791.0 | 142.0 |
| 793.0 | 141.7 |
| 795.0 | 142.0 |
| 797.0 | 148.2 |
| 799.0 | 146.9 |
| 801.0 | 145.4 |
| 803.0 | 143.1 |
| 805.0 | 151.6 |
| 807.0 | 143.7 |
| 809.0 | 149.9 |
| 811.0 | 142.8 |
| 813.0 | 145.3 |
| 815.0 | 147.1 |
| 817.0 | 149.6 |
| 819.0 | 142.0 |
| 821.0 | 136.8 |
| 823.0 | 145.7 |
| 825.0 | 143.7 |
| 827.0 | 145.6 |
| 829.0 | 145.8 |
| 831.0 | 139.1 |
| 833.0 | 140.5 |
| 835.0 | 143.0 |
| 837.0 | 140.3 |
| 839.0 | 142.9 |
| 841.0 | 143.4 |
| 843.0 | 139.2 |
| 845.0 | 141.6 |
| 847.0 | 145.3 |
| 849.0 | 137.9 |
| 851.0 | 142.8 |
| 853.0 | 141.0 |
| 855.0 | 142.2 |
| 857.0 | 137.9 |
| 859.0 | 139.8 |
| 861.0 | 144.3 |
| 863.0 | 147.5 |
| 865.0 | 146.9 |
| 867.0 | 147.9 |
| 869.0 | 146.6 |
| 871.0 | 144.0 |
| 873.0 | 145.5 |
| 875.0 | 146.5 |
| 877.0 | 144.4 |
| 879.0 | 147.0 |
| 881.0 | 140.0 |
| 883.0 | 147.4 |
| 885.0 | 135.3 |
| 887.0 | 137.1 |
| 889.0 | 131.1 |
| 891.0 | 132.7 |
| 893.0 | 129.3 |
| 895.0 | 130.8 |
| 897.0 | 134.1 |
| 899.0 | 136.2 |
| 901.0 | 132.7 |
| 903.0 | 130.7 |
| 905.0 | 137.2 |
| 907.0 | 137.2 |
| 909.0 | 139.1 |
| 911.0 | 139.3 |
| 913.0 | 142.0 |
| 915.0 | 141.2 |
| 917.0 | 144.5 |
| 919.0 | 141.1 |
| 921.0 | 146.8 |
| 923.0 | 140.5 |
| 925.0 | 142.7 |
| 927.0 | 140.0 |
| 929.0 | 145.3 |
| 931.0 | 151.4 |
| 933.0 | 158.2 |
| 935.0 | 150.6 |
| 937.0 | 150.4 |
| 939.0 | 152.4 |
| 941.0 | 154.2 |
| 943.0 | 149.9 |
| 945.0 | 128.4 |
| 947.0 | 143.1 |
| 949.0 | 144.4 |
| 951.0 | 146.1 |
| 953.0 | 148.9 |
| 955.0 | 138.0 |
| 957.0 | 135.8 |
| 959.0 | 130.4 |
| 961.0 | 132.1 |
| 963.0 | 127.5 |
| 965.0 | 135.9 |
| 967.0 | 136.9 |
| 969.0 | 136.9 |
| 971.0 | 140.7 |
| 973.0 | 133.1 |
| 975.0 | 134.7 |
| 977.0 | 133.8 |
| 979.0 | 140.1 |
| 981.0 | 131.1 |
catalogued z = 0.249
